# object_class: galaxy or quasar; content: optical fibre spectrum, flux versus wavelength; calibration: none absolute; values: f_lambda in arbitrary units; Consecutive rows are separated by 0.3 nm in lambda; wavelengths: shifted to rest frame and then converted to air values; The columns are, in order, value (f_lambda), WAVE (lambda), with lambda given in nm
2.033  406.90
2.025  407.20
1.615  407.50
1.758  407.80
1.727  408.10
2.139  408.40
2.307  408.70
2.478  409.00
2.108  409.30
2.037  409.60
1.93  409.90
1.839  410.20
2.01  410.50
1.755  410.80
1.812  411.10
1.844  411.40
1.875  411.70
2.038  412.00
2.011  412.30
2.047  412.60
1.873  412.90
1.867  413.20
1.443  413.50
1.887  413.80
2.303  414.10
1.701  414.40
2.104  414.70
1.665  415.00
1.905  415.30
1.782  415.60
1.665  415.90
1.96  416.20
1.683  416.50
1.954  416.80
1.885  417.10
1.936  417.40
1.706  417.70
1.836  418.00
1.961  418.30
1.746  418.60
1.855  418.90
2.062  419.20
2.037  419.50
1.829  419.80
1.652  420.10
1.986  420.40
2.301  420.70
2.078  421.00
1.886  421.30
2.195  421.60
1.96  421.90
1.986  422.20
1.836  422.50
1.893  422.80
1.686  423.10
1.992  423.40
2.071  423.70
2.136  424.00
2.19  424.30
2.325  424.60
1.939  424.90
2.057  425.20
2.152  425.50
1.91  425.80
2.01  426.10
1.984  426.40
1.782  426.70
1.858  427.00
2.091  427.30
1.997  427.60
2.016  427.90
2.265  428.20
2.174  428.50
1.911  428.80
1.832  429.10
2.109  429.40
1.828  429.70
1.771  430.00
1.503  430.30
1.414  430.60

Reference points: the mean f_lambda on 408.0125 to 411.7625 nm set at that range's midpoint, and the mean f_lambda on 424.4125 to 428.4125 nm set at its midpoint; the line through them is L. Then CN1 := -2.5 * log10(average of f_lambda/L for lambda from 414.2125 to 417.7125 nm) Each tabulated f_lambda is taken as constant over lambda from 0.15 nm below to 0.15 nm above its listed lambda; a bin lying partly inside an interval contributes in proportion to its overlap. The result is 0.097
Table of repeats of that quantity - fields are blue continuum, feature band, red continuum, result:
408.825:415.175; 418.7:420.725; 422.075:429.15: 0.02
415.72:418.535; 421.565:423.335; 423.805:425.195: 0.08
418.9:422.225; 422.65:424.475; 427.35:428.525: 0.02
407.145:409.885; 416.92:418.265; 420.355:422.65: 0.10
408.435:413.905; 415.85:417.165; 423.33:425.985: 0.10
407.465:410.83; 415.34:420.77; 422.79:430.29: 0.07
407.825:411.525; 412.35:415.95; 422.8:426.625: 0.08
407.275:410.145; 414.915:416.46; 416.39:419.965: 0.07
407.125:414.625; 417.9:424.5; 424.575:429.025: 0.01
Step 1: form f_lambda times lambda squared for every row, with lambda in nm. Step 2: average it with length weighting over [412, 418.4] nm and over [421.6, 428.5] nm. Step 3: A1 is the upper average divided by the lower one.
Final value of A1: 1.13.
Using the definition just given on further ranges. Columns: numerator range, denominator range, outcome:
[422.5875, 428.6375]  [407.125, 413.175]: 1.11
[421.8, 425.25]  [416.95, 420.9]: 1.07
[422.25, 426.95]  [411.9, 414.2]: 1.10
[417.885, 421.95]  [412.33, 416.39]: 1.08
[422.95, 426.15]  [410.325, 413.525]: 1.15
